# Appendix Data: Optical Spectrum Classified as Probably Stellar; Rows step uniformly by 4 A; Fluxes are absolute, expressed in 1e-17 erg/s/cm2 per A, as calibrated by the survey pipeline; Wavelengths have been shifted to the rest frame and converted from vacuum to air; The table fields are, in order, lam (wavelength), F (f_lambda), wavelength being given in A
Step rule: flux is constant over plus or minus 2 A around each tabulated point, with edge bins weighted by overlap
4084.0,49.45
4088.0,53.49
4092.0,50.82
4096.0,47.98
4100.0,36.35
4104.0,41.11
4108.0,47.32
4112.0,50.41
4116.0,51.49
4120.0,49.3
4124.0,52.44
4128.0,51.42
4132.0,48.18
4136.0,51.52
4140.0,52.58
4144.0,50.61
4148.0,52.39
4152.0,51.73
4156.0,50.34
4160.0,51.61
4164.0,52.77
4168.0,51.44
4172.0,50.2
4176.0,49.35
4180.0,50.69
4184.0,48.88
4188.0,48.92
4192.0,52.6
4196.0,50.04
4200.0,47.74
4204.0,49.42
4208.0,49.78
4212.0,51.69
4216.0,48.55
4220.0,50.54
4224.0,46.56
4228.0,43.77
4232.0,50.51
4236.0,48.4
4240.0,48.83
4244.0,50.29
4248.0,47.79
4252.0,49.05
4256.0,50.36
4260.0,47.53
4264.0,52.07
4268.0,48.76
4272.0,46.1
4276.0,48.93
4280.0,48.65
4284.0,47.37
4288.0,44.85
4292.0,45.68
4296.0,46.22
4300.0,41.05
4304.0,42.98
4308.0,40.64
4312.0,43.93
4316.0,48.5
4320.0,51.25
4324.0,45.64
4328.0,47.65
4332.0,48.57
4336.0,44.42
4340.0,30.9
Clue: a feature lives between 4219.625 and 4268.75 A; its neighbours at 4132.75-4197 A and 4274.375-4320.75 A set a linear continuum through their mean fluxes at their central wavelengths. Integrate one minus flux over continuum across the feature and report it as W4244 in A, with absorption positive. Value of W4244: -1.0 A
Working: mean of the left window 50.9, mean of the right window 45.7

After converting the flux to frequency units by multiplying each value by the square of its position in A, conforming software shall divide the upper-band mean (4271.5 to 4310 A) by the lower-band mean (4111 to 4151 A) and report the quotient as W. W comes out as 0.95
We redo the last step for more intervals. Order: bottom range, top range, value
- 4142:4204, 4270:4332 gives 0.97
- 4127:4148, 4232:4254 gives 1.01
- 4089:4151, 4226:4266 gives 1.06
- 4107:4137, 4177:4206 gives 1.02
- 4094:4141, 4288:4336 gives 1.04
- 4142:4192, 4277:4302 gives 0.95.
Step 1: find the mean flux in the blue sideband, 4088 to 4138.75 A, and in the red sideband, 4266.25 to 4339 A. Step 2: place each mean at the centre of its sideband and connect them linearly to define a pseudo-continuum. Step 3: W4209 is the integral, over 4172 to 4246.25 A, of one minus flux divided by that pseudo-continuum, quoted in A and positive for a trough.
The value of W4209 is -3.3 A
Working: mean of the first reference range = 48.5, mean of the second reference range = 46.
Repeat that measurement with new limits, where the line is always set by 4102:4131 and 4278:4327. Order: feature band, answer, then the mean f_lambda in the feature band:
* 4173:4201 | -1.2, 49.8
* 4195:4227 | -1.2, 49.1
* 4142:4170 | -1.9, 51.6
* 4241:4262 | -1.1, 49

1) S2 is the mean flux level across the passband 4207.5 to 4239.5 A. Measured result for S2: 48.7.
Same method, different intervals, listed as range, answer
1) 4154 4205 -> 50.3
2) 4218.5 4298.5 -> 48.1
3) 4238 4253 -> 49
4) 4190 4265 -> 49.2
